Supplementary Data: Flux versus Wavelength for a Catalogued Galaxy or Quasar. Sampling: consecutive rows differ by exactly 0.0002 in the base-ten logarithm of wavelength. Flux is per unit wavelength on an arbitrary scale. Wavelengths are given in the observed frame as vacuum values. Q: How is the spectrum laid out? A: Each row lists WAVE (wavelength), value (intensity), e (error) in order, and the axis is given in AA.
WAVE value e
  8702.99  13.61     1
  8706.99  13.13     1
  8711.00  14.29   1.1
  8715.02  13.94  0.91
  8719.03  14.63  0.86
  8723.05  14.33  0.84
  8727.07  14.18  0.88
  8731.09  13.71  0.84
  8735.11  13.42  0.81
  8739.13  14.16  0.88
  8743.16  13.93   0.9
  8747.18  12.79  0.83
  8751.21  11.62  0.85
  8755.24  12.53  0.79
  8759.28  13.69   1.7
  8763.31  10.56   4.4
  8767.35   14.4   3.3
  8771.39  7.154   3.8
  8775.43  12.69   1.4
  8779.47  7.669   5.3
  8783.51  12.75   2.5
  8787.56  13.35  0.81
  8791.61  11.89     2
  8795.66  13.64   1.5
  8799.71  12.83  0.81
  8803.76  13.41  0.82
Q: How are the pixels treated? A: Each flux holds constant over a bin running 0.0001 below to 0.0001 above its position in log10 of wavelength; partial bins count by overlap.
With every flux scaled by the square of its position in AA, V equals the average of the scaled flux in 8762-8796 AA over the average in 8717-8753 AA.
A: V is 0.85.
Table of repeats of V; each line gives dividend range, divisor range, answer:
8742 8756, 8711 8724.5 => 0.89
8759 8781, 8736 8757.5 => 0.84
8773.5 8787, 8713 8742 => 0.81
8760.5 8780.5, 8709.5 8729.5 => 0.76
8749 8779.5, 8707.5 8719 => 0.83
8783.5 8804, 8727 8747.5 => 0.96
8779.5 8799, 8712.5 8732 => 0.89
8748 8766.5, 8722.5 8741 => 0.89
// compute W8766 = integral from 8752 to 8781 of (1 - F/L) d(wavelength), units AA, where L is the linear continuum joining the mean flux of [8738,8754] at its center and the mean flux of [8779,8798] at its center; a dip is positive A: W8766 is 3.1 AA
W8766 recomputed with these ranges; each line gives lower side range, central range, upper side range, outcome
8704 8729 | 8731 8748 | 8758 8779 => -1.0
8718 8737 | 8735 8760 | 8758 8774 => -0.9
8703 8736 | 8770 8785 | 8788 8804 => 3.5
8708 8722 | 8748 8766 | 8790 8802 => 1.7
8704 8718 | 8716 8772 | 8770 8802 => -1.0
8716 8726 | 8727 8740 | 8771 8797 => 0.0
